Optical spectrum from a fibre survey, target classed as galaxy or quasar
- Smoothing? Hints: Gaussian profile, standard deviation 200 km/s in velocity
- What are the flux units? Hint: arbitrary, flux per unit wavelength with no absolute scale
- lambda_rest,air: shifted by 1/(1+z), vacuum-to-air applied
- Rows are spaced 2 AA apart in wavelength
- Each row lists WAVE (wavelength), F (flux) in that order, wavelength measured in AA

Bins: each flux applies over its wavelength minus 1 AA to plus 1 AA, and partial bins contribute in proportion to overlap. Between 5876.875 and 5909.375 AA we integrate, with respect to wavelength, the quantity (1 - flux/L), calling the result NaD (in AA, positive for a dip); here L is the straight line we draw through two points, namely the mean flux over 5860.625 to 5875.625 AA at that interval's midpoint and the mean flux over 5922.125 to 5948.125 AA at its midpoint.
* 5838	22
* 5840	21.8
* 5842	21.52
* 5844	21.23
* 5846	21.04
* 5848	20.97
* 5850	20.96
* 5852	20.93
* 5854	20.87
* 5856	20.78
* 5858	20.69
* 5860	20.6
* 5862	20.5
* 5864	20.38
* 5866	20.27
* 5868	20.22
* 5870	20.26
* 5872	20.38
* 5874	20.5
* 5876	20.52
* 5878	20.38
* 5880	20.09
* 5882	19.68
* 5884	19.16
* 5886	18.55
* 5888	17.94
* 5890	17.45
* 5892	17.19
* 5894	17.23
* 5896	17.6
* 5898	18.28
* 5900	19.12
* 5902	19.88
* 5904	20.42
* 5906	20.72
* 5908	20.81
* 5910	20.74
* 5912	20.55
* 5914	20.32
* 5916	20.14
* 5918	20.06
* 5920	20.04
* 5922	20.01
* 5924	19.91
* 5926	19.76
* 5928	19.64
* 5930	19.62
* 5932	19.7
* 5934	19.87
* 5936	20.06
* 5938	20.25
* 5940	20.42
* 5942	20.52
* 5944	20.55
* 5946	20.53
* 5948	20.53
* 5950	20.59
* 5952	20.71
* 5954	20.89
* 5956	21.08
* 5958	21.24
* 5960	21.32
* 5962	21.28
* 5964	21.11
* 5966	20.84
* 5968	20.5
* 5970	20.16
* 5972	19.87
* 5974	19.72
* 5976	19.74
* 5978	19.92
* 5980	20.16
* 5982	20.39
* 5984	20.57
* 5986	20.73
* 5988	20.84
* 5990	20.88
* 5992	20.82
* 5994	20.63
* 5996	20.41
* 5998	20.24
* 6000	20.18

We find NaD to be 1.9 AA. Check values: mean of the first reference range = 20.4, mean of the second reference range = 20.1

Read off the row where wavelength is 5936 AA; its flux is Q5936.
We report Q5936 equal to 20.06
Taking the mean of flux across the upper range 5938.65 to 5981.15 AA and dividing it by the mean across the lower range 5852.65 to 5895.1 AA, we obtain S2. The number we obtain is 1.04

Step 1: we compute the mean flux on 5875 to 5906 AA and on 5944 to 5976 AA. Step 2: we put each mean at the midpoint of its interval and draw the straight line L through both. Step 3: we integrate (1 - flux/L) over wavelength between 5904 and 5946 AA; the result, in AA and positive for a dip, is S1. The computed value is -0.9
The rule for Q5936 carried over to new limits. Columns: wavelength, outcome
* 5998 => 20.24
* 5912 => 20.55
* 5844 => 21.23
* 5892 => 17.19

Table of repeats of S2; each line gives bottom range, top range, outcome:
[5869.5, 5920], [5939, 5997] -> 1.05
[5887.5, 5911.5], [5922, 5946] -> 1.05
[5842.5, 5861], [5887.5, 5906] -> 0.88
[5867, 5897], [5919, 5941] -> 1.04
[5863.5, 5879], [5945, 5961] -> 1.02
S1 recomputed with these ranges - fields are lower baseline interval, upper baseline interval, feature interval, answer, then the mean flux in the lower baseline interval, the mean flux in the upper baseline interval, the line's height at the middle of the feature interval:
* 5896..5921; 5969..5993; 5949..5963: -0.6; 20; 20.3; 20.2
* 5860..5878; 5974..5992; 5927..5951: 0.2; 20.4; 20.4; 20.4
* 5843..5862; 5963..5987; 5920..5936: 0.6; 20.9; 20.3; 20.5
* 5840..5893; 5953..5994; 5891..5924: 1.2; 20.1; 20.6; 20.3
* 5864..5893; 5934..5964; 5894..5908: 0.4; 19.5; 20.7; 19.9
